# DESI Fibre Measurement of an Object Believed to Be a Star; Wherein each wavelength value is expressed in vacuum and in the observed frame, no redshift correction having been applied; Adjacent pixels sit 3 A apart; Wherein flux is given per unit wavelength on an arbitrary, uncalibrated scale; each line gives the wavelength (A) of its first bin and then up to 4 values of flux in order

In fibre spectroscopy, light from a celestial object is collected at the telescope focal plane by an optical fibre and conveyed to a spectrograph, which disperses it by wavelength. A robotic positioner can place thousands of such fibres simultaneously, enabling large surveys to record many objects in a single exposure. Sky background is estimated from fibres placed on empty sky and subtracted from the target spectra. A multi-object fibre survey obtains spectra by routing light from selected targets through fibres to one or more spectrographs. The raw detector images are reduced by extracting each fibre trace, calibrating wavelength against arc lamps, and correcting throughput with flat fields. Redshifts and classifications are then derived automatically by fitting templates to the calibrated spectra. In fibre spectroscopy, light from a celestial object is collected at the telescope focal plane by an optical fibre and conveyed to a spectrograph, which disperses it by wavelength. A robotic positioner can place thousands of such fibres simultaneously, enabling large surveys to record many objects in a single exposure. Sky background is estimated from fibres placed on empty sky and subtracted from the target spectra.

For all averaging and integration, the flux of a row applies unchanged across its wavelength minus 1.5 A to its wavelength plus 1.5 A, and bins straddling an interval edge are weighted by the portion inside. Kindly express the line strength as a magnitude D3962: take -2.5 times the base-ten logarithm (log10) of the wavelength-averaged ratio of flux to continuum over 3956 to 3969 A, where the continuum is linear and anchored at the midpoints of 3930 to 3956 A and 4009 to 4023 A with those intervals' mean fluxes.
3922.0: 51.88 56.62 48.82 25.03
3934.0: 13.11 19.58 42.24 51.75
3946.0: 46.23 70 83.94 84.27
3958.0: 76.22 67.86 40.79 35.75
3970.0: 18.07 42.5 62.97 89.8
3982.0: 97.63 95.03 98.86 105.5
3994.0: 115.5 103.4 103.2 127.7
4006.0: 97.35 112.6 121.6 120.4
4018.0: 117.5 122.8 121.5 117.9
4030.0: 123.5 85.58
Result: 0.20 mag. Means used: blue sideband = 48.2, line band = 54.8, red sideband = 120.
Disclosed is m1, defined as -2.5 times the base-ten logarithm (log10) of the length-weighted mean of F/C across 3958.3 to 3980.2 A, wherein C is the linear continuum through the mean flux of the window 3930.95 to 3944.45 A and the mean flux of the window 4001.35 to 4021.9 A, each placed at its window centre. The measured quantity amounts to 0.276 mag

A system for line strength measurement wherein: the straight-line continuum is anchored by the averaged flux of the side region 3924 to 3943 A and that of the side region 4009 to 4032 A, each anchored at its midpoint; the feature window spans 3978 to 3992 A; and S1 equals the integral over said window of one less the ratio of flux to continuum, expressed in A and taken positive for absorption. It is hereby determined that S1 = -2.0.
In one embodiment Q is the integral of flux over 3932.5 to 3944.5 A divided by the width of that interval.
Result 31.7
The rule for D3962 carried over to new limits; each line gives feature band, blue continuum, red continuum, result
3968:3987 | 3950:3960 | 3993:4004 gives 0.40 mag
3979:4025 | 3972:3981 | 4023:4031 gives -0.17 mag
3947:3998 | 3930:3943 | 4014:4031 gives -0.16 mag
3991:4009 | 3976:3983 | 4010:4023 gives -0.04 mag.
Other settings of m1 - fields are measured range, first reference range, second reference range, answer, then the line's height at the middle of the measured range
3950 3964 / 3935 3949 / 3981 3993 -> -0.22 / 61.5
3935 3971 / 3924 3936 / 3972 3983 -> -0.01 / 53.3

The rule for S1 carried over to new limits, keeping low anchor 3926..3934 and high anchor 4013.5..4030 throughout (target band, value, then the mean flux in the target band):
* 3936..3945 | 1.0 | 39.3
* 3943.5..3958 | -4.5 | 70.3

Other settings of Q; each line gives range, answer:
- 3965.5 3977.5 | 39.8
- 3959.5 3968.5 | 48.1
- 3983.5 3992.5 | 99.8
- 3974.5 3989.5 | 88.9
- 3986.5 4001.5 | 105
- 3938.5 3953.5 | 58.8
